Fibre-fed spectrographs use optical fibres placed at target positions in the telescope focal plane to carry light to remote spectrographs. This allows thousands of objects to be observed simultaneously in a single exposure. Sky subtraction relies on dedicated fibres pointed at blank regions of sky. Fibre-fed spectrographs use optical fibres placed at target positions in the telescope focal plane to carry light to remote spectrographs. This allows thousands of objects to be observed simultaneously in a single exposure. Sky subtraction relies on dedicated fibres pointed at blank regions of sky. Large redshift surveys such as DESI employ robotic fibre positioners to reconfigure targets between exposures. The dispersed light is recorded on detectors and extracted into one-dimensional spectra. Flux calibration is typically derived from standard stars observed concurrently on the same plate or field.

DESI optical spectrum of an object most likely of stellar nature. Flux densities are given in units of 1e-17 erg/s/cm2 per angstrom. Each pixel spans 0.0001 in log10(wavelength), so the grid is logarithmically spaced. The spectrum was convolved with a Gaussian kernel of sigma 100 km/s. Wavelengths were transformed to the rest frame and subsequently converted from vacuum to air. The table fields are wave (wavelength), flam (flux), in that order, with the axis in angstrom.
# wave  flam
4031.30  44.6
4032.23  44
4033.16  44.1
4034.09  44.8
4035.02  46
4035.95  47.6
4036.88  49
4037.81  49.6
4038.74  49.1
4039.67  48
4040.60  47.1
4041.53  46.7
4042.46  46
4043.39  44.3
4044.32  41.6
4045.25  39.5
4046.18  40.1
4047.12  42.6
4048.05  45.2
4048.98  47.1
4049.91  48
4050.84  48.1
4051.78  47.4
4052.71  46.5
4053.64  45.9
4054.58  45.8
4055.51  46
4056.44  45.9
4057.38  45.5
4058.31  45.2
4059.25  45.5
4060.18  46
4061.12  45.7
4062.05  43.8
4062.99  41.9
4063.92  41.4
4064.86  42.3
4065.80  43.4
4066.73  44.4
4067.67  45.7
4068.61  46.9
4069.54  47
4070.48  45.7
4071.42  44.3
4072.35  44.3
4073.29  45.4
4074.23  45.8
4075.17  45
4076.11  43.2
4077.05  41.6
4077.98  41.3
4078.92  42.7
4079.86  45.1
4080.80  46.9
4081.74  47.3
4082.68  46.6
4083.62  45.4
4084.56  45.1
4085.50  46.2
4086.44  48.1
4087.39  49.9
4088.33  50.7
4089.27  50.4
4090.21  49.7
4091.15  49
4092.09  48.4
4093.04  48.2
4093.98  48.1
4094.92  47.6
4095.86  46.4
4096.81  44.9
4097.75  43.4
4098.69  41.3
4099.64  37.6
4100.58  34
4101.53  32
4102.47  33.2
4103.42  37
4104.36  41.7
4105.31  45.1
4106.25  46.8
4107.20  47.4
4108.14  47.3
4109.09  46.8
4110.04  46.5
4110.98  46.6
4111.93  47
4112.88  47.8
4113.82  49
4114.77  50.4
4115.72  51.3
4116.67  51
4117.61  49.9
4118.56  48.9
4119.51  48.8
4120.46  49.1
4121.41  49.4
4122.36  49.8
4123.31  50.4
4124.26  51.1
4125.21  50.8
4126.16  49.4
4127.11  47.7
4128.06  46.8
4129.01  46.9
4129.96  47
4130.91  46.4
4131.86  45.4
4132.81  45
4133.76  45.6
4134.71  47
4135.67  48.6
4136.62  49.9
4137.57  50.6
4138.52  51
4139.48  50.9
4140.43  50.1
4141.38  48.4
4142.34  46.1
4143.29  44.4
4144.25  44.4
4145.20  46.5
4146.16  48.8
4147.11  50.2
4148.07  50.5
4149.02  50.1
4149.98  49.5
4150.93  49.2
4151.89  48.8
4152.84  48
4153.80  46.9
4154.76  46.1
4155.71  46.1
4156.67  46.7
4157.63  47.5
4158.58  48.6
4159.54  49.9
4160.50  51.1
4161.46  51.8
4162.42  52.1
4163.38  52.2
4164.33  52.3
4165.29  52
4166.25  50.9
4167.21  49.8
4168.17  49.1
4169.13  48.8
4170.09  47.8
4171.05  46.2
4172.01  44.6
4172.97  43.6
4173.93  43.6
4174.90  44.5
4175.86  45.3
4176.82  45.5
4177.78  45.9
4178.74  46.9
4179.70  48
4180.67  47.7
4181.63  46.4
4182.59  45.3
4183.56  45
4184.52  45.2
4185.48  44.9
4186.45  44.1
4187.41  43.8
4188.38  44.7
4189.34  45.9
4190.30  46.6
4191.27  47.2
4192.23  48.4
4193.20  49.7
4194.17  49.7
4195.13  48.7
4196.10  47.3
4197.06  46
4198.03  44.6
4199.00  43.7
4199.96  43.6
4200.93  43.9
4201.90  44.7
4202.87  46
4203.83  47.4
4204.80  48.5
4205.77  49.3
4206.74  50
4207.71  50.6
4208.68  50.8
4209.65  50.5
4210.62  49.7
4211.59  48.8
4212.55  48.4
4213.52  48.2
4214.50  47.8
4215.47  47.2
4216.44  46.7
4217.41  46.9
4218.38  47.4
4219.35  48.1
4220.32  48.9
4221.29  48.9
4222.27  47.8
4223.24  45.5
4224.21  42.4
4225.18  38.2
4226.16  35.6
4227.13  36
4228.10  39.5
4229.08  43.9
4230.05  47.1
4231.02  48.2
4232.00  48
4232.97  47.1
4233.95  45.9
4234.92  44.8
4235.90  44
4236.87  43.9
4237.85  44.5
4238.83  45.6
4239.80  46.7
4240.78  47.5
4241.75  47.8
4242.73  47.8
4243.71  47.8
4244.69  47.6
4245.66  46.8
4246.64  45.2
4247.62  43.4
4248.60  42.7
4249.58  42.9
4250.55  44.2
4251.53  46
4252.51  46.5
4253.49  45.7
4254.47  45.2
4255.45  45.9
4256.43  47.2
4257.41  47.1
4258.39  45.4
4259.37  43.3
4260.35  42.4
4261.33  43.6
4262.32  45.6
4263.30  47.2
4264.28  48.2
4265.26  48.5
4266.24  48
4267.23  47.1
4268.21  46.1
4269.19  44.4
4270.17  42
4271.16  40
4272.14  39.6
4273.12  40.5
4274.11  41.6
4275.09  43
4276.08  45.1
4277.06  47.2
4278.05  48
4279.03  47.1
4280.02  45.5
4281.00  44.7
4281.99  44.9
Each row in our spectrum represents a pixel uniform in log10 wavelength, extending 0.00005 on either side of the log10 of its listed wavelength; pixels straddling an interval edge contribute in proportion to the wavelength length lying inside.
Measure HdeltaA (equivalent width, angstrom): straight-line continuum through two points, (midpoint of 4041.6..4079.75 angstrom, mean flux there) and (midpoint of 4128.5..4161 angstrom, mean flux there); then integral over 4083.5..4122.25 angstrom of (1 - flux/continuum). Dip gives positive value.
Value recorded 0.2 angstrom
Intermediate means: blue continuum 44.6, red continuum 48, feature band 46.1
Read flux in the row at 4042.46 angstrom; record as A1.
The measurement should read 46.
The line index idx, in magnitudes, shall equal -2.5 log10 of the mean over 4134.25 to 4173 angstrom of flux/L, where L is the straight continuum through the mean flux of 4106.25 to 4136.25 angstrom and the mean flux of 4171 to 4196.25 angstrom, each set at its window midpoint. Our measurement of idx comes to -0.038 mag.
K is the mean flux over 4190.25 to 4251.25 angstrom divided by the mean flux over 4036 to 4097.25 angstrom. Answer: 1.01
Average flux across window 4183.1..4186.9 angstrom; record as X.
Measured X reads 44.8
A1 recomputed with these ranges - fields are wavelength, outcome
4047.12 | 42.6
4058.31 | 45.2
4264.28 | 48.2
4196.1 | 47.3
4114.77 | 50.4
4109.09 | 46.8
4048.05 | 45.2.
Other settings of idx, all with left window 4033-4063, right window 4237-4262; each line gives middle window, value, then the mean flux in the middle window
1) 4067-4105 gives 0.026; 44.6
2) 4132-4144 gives -0.055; 48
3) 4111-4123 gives -0.083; 49.3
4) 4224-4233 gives 0.077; 42.4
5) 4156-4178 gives -0.062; 48.3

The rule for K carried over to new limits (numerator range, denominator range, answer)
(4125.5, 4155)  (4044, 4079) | 1.08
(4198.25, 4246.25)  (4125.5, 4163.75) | 0.96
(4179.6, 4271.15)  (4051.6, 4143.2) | 1.00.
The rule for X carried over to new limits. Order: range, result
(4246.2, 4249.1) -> 43.7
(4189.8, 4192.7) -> 47.5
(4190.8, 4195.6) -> 48.8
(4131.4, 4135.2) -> 45.7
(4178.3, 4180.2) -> 47.3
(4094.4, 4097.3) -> 46.3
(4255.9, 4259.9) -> 45.7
